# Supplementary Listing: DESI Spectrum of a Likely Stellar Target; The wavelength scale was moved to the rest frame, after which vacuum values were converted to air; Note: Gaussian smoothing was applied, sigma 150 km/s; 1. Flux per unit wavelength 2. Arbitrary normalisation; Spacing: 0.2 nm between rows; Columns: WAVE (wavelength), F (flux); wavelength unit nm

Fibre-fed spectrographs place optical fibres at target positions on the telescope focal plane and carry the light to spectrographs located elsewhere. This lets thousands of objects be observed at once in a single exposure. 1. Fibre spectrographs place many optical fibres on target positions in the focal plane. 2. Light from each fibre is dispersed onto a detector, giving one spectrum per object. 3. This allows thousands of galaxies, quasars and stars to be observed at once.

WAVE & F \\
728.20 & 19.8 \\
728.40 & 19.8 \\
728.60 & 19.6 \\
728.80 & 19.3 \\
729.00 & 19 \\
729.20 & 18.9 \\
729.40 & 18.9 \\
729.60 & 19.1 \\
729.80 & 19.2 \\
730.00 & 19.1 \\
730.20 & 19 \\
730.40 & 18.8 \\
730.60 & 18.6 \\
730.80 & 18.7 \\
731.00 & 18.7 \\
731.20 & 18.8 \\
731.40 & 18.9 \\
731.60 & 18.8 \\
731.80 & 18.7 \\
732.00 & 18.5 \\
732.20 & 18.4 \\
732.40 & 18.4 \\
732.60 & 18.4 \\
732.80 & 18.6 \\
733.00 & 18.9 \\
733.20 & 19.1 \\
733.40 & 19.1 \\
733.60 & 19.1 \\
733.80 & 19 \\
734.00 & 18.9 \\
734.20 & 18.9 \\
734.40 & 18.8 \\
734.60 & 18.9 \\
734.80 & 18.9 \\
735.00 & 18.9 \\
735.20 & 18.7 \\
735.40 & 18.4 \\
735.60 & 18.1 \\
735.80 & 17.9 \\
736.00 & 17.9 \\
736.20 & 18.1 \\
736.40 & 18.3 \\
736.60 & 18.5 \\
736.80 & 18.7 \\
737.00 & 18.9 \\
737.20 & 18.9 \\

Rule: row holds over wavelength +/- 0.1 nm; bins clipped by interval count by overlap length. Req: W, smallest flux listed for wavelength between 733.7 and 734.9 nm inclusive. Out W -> 18.8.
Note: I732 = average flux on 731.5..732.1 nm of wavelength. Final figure 18.7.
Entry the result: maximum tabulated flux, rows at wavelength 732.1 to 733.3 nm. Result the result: 19.1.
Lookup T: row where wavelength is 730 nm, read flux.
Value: 19.1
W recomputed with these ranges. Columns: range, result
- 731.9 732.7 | 18.4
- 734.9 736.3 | 17.9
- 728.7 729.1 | 19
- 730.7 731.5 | 18.7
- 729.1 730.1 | 18.9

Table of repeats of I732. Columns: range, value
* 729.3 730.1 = 19.1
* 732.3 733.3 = 18.7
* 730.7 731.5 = 18.8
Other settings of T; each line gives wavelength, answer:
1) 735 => 18.9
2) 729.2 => 18.9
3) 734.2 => 18.9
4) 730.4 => 18.8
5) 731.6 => 18.8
